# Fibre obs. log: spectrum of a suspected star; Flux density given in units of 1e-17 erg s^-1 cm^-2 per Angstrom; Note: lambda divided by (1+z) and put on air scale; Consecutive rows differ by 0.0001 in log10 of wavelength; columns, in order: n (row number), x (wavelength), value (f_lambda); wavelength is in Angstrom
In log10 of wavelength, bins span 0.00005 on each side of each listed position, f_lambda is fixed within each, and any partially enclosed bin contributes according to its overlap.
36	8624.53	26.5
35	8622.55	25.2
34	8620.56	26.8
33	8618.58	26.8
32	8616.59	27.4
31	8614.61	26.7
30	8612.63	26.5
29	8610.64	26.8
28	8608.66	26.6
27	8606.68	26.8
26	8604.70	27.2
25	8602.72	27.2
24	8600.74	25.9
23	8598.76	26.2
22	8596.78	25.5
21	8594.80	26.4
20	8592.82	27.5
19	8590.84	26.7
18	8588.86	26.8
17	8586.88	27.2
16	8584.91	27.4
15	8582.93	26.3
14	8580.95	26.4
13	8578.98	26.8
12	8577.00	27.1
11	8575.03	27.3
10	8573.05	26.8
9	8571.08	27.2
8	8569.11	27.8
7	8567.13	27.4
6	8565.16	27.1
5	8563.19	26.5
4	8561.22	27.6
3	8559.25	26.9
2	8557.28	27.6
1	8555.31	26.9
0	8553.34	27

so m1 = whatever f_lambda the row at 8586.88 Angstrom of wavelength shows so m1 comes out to 27.2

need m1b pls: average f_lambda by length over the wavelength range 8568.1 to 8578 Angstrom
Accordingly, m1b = 27.2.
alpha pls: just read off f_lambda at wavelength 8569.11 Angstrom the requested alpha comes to 27.8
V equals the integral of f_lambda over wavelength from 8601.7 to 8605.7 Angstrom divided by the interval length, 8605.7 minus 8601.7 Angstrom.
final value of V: 27.2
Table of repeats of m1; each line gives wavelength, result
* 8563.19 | 26.5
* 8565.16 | 27.1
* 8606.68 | 26.8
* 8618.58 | 26.8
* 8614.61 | 26.7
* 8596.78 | 25.5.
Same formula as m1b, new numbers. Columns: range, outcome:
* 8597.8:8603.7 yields 26.4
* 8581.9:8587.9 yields 26.9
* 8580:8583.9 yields 26.3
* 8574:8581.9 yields 26.9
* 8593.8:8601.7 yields 26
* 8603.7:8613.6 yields 26.8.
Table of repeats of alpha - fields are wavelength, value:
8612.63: 26.5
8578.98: 26.8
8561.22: 27.6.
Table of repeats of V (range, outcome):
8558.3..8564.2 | 27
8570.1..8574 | 27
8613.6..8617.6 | 27.1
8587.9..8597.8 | 26.6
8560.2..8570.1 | 27.3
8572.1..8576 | 27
